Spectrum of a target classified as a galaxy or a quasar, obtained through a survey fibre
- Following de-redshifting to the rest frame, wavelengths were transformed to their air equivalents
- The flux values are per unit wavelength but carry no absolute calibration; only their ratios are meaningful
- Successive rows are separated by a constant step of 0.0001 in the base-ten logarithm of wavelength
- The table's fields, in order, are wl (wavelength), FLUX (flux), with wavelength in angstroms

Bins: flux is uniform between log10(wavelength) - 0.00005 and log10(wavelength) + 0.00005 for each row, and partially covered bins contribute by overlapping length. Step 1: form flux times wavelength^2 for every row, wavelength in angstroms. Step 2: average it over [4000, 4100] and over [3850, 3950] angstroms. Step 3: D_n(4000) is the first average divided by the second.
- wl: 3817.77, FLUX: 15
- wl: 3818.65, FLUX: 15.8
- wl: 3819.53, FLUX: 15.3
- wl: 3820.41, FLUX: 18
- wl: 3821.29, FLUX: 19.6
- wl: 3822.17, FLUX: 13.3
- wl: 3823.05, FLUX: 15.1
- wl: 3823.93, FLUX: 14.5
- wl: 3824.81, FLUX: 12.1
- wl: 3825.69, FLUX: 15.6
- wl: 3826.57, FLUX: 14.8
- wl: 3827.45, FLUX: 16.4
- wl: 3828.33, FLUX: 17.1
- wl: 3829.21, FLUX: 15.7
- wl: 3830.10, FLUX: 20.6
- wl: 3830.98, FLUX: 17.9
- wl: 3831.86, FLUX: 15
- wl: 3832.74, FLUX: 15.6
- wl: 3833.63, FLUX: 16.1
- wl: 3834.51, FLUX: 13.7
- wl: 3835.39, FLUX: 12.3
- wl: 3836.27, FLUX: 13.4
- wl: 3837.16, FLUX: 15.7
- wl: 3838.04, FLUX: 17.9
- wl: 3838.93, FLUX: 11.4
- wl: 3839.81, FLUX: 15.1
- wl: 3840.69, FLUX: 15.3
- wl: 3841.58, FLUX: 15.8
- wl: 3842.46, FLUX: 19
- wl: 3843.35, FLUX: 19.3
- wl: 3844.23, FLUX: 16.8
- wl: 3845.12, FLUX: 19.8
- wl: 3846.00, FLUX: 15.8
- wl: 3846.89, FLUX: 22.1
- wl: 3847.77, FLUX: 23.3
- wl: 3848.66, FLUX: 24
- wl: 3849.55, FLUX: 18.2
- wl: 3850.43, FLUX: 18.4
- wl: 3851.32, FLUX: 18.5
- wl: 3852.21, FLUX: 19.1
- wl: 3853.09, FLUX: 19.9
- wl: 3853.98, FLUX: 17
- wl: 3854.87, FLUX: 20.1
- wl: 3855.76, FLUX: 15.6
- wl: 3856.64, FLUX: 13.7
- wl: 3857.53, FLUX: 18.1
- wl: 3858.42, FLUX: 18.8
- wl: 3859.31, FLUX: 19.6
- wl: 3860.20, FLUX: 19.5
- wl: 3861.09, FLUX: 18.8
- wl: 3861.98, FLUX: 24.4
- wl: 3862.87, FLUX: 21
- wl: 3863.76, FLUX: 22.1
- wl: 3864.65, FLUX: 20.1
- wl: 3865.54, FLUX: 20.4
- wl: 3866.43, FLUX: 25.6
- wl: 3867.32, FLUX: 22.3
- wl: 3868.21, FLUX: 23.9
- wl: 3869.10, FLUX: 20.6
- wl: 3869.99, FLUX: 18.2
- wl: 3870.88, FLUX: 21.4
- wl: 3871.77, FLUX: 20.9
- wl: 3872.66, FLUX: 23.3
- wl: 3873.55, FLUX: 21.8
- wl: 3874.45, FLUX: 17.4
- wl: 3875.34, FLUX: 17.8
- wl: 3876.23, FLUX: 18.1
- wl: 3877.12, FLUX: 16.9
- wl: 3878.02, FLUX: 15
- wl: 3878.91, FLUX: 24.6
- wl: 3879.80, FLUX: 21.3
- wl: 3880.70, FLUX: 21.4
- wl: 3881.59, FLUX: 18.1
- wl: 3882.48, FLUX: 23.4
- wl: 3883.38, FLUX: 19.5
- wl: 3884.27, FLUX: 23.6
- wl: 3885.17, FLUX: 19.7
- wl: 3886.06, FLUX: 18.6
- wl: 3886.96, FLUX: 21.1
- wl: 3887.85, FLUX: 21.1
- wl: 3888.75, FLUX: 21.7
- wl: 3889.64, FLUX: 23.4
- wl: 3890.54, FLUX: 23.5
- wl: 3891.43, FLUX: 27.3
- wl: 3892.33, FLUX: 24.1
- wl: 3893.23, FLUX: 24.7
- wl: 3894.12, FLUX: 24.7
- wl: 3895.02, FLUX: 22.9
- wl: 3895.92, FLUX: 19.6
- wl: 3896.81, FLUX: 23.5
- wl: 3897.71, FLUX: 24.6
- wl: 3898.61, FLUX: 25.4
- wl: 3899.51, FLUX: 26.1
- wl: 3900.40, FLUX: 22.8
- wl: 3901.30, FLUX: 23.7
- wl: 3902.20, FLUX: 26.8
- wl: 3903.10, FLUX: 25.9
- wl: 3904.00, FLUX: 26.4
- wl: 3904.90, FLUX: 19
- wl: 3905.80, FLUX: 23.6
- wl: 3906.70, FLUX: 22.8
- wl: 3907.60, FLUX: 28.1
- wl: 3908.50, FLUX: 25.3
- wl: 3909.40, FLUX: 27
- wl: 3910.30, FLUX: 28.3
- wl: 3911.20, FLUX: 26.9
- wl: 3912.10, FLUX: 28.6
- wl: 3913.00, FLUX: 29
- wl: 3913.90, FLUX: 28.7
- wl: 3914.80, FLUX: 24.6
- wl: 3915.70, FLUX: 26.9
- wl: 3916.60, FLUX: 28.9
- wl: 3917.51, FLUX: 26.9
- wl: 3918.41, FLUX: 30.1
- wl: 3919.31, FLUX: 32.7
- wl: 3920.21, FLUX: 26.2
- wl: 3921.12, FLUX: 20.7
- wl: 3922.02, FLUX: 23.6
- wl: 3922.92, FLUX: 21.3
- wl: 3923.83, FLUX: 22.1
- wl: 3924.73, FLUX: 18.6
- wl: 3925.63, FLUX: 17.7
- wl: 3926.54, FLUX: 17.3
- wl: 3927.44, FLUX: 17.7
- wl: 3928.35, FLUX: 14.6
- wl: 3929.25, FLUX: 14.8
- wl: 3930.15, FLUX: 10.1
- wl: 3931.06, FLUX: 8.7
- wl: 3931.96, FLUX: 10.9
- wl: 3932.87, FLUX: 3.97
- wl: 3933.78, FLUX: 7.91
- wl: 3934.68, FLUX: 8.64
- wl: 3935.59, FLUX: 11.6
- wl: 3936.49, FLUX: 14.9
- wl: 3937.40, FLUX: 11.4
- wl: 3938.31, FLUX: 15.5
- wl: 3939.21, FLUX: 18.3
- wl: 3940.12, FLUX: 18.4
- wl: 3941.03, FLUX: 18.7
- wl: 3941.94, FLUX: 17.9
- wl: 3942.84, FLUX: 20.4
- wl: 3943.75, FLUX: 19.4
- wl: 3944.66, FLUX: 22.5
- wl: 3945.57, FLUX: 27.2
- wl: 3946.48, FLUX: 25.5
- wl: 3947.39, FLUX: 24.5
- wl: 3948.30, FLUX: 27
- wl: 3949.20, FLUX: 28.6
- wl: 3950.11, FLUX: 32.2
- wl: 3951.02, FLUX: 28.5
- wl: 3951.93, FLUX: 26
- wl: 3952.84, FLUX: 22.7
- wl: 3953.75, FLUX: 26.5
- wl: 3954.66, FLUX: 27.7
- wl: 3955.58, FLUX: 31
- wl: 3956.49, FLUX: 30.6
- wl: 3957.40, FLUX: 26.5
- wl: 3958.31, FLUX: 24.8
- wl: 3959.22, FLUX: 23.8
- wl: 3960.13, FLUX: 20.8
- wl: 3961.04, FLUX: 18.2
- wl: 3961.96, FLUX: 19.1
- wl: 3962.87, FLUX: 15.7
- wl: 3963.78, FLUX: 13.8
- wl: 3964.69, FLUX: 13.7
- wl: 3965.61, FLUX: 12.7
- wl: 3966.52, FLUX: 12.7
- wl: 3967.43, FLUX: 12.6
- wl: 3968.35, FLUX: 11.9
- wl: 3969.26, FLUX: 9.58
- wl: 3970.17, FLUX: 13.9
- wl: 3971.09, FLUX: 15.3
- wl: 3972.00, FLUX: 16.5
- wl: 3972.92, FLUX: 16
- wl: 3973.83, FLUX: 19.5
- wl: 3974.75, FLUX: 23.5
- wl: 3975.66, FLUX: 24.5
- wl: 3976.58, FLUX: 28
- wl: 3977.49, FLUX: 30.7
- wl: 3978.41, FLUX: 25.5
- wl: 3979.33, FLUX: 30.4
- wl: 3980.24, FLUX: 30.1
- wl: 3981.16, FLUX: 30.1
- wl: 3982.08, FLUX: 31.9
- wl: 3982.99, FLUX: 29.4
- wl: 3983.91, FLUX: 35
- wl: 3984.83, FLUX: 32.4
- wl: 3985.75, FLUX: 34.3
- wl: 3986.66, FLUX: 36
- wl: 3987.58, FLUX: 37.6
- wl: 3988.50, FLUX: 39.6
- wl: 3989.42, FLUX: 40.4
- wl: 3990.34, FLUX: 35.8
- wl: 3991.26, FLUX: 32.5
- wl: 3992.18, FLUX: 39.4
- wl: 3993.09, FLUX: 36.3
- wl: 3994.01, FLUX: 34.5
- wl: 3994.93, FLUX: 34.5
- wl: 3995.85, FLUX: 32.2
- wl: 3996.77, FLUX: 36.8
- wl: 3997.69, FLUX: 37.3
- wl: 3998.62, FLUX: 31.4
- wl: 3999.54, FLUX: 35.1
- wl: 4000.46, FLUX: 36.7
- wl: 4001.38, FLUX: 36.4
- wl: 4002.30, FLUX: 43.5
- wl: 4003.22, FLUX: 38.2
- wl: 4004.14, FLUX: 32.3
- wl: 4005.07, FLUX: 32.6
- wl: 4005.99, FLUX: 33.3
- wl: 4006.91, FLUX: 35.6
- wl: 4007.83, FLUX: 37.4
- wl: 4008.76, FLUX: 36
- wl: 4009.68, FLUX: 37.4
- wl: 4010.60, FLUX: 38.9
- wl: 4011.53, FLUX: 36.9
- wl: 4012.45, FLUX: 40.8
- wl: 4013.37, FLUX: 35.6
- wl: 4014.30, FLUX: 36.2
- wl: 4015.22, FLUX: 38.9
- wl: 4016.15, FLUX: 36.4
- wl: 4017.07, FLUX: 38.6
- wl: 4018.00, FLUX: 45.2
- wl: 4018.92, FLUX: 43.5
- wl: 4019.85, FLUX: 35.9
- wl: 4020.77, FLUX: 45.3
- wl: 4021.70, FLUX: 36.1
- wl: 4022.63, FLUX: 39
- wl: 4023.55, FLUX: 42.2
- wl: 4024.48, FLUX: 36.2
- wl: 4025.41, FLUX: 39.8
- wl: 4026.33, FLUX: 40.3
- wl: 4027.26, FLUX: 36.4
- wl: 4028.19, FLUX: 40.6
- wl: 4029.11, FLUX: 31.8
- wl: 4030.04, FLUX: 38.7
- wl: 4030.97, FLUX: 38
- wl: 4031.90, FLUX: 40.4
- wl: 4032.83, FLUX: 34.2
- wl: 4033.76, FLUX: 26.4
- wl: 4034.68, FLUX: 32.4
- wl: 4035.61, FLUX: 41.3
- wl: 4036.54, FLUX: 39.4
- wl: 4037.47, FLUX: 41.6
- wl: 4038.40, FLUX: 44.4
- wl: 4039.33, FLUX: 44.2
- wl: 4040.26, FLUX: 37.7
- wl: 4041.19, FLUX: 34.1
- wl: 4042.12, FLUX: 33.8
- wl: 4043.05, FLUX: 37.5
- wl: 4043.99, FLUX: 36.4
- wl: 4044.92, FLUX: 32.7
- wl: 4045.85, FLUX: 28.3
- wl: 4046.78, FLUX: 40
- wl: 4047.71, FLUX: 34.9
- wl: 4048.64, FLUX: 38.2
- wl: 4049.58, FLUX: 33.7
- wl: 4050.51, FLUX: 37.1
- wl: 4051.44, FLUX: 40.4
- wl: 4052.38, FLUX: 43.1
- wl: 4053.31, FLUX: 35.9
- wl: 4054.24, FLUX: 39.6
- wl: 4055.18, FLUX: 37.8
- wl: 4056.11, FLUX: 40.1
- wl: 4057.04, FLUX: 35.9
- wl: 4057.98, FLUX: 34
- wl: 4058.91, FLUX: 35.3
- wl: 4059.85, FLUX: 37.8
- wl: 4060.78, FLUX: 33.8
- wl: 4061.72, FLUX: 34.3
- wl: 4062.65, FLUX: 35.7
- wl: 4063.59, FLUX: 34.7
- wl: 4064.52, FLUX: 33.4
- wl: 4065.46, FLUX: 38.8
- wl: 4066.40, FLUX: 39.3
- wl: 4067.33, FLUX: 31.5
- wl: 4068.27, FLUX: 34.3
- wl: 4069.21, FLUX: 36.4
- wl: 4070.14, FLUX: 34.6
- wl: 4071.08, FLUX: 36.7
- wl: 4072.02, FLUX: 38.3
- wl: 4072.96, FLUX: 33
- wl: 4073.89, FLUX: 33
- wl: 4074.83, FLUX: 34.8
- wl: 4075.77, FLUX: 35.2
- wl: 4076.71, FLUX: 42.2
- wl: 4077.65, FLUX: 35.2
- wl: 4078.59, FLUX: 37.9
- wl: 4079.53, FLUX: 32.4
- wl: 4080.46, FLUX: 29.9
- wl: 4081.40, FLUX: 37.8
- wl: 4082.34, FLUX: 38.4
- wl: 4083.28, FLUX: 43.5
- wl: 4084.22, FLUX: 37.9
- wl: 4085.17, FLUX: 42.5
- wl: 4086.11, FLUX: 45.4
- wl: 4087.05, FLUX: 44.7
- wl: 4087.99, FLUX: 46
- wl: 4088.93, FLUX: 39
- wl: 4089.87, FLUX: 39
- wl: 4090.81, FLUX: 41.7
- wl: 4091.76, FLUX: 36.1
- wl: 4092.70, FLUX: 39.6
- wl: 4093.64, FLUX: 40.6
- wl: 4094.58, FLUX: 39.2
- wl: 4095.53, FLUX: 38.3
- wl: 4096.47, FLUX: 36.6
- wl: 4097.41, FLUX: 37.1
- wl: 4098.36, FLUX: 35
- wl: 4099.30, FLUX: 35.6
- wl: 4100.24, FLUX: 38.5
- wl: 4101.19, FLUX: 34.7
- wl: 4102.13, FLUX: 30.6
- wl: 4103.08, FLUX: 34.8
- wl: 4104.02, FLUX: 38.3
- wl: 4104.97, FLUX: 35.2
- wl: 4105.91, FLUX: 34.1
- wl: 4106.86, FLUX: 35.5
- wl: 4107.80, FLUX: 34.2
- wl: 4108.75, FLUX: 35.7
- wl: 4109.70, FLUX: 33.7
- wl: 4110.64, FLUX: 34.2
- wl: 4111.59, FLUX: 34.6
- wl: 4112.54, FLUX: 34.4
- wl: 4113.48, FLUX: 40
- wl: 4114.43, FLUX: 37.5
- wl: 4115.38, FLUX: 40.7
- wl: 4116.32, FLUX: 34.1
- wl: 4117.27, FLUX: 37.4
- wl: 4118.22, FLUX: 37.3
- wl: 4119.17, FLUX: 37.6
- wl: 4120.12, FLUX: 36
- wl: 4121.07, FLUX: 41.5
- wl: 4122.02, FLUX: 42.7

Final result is 1.91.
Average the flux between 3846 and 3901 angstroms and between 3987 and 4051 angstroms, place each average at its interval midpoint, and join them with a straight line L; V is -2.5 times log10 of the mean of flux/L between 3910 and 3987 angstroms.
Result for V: 0.31 mag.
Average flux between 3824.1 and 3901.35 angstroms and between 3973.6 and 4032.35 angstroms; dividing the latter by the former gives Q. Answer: 1.82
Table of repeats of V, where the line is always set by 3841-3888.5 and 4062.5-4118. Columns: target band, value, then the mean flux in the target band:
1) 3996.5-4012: -0.19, 36.2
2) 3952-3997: 0.09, 26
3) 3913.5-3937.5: 0.29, 18.6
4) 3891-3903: -0.09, 24.4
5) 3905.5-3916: -0.14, 26.7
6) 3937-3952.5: 0.16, 22.5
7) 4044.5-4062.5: -0.07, 36.5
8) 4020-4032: -0.20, 38.7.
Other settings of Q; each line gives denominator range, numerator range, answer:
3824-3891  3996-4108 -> 1.97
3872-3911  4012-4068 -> 1.65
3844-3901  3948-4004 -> 1.32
